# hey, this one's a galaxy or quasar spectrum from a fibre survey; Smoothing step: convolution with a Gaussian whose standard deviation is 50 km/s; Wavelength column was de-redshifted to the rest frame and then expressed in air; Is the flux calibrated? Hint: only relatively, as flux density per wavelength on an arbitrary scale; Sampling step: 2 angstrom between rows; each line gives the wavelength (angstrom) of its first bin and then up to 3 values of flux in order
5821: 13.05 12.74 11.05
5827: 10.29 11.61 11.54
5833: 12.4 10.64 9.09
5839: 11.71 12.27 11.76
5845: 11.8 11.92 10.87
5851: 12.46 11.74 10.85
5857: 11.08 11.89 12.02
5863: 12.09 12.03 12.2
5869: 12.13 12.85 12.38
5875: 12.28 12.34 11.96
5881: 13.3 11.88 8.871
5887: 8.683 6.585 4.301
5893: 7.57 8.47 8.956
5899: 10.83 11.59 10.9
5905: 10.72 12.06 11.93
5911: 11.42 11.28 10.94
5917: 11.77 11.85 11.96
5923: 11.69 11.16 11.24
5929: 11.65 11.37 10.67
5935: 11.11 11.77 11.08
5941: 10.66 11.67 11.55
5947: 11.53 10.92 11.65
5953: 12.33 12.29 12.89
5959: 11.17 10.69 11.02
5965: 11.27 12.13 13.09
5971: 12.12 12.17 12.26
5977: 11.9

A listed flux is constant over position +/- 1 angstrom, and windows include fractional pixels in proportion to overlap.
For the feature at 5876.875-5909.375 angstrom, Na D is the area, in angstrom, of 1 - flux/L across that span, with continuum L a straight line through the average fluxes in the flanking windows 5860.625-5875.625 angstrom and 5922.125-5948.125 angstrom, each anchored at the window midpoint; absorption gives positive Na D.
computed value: 5.31 angstrom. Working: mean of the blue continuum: 12.3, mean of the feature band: 9.96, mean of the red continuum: 11.3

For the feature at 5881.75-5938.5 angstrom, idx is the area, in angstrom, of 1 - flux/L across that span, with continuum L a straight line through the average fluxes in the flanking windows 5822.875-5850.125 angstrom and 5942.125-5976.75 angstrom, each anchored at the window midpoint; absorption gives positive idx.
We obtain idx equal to 5.6 angstrom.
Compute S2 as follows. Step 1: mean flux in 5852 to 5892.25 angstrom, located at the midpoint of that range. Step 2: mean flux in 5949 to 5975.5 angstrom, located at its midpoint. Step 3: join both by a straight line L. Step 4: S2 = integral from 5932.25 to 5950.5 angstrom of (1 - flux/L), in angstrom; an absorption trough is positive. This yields 0.71 angstrom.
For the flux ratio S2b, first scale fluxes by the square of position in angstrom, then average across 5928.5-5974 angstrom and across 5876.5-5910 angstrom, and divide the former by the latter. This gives 1.18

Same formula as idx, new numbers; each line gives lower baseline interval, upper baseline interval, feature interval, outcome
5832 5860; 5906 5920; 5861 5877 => -1.05 angstrom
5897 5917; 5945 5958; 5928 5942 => 0.55 angstrom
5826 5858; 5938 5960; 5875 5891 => 1.71 angstrom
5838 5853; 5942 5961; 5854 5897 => 3.96 angstrom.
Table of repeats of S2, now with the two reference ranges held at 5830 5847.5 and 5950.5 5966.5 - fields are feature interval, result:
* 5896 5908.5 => 0.74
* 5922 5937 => 0.41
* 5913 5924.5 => 0.01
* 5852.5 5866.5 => -0.25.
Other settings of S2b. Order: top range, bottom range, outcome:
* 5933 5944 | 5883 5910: 1.20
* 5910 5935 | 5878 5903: 1.22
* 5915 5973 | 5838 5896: 1.08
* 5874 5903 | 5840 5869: 0.85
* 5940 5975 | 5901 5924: 1.04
